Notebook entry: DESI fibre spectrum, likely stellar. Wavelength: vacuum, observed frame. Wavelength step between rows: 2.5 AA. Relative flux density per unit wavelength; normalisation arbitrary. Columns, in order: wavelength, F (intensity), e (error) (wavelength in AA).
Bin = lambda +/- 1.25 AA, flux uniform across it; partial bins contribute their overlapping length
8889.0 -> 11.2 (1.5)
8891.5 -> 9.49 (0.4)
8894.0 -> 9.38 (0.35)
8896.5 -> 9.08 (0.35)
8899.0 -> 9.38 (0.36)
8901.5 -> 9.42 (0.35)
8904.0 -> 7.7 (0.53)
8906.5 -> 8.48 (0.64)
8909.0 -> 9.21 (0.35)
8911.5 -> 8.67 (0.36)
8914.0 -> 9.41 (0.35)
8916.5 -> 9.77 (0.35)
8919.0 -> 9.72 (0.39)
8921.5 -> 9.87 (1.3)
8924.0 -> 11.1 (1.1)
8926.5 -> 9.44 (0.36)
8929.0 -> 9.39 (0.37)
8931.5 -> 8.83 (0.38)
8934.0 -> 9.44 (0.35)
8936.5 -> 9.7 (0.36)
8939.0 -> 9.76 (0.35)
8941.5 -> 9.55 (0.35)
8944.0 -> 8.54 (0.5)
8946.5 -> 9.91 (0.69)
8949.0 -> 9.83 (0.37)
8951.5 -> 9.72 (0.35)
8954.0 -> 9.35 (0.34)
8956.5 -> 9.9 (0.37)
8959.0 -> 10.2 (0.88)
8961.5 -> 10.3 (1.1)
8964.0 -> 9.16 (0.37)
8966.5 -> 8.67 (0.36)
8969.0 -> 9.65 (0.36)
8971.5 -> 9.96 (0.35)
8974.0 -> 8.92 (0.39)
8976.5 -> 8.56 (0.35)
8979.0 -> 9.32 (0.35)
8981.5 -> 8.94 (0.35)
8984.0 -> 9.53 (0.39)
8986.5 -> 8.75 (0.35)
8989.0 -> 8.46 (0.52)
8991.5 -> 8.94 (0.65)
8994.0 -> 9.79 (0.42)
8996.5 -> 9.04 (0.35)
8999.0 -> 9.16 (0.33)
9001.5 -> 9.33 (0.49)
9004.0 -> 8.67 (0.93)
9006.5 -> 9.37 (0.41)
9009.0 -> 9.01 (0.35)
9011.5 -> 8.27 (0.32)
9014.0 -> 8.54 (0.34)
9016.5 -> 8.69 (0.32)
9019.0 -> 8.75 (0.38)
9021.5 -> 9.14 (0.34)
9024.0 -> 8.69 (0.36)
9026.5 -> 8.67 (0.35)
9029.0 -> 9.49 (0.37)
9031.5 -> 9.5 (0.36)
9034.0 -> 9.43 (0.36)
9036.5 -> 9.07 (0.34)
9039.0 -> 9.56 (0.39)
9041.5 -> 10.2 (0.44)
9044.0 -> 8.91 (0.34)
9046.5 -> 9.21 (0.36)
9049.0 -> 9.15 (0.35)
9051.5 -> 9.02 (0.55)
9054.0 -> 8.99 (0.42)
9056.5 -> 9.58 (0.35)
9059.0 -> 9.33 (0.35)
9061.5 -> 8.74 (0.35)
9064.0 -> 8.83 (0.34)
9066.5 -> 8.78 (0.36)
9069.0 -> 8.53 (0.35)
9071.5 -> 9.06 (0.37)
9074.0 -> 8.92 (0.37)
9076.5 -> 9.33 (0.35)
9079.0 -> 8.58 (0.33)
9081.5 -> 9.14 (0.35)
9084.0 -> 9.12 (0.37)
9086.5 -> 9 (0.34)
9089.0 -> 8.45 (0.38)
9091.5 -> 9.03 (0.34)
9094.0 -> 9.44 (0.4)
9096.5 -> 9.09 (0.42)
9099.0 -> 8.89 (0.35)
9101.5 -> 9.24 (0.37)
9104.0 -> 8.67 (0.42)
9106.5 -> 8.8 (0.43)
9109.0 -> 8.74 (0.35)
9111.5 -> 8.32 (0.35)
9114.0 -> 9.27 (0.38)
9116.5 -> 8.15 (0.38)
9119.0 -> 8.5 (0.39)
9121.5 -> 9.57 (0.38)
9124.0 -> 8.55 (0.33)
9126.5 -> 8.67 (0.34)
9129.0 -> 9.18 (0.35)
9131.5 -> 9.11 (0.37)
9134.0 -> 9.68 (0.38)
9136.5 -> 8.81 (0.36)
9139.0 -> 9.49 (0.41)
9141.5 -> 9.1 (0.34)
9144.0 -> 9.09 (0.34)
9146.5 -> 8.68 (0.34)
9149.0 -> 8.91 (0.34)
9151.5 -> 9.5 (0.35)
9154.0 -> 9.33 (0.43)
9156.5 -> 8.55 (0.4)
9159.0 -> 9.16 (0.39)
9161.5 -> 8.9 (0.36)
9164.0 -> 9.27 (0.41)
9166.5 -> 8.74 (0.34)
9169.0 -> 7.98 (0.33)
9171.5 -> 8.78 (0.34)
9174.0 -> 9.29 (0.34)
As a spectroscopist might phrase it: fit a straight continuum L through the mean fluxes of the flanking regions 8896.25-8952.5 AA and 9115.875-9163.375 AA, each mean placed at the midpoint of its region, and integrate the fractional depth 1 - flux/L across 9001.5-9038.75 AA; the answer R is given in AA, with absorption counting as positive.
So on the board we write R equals 1.0 AA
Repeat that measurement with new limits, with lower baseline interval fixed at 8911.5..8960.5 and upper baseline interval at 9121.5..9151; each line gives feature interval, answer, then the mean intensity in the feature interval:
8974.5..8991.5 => 1.0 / 8.93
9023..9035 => 0.3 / 9.16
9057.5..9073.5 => 0.6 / 8.89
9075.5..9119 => 1.4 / 8.88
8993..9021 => 1.4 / 8.96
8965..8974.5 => 0.2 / 9.33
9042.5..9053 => 0.2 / 9.1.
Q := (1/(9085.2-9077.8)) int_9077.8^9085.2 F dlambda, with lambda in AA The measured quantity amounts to 8.95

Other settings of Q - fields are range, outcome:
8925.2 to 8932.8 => 9.23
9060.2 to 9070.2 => 8.72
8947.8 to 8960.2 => 9.8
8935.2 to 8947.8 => 9.49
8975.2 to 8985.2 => 9.08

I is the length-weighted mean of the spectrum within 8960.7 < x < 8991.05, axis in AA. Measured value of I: 9.16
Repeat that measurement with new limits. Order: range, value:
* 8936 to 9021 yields 9.24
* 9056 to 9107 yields 8.97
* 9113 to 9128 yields 8.78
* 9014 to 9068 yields 9.11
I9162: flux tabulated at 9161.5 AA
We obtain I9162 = 8.9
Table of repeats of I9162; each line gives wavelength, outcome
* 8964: 9.16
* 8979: 9.32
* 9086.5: 9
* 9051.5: 9.02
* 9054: 8.99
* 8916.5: 9.77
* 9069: 8.53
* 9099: 8.89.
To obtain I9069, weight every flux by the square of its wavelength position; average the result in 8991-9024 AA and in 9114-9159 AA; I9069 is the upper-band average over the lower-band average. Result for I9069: 1.03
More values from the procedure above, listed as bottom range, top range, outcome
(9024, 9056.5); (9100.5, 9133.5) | 0.97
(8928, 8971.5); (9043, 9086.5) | 0.97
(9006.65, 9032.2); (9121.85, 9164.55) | 1.05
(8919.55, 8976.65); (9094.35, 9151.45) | 0.97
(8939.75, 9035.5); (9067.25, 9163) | 1.00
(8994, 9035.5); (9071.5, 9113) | 1.01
